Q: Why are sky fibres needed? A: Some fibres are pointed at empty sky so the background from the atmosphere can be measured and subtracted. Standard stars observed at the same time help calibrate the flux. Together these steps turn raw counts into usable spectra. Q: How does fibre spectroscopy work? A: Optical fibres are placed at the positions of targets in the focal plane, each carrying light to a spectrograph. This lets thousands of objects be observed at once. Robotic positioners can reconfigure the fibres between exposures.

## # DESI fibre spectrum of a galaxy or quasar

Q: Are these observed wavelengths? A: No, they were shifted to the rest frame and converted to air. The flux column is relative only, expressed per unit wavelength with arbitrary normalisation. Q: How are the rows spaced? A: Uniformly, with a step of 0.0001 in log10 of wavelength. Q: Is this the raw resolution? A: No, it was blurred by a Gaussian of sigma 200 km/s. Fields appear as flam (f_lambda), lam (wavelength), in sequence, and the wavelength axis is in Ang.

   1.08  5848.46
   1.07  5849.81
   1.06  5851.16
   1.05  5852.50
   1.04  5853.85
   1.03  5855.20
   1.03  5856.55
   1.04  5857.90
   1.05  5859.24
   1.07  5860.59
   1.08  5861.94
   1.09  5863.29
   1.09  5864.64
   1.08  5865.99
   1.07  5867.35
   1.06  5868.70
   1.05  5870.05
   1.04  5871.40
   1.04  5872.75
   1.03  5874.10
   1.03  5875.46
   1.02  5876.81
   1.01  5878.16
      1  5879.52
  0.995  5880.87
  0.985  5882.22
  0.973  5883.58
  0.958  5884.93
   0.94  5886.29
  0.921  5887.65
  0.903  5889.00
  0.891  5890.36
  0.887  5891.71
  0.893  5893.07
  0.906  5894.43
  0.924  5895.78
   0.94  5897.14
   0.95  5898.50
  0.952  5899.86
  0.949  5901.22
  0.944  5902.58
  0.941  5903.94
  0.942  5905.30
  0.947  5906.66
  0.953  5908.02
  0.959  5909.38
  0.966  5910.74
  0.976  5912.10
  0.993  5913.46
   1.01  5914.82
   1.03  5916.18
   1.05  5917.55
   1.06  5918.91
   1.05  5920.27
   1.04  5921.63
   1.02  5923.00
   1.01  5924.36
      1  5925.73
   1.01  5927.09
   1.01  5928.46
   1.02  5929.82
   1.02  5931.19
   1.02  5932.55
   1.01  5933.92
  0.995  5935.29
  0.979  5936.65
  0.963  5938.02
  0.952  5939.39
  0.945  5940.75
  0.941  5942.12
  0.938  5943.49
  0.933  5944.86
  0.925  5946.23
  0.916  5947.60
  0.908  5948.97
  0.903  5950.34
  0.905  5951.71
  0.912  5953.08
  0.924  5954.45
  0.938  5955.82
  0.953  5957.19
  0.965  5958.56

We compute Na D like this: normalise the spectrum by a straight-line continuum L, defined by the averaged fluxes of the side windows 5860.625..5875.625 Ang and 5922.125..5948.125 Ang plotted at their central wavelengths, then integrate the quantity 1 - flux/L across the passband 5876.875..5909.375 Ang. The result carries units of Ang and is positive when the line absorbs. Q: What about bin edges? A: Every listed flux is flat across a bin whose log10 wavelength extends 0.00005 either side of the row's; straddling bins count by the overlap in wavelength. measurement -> 2.69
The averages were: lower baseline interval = 1.06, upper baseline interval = 0.98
